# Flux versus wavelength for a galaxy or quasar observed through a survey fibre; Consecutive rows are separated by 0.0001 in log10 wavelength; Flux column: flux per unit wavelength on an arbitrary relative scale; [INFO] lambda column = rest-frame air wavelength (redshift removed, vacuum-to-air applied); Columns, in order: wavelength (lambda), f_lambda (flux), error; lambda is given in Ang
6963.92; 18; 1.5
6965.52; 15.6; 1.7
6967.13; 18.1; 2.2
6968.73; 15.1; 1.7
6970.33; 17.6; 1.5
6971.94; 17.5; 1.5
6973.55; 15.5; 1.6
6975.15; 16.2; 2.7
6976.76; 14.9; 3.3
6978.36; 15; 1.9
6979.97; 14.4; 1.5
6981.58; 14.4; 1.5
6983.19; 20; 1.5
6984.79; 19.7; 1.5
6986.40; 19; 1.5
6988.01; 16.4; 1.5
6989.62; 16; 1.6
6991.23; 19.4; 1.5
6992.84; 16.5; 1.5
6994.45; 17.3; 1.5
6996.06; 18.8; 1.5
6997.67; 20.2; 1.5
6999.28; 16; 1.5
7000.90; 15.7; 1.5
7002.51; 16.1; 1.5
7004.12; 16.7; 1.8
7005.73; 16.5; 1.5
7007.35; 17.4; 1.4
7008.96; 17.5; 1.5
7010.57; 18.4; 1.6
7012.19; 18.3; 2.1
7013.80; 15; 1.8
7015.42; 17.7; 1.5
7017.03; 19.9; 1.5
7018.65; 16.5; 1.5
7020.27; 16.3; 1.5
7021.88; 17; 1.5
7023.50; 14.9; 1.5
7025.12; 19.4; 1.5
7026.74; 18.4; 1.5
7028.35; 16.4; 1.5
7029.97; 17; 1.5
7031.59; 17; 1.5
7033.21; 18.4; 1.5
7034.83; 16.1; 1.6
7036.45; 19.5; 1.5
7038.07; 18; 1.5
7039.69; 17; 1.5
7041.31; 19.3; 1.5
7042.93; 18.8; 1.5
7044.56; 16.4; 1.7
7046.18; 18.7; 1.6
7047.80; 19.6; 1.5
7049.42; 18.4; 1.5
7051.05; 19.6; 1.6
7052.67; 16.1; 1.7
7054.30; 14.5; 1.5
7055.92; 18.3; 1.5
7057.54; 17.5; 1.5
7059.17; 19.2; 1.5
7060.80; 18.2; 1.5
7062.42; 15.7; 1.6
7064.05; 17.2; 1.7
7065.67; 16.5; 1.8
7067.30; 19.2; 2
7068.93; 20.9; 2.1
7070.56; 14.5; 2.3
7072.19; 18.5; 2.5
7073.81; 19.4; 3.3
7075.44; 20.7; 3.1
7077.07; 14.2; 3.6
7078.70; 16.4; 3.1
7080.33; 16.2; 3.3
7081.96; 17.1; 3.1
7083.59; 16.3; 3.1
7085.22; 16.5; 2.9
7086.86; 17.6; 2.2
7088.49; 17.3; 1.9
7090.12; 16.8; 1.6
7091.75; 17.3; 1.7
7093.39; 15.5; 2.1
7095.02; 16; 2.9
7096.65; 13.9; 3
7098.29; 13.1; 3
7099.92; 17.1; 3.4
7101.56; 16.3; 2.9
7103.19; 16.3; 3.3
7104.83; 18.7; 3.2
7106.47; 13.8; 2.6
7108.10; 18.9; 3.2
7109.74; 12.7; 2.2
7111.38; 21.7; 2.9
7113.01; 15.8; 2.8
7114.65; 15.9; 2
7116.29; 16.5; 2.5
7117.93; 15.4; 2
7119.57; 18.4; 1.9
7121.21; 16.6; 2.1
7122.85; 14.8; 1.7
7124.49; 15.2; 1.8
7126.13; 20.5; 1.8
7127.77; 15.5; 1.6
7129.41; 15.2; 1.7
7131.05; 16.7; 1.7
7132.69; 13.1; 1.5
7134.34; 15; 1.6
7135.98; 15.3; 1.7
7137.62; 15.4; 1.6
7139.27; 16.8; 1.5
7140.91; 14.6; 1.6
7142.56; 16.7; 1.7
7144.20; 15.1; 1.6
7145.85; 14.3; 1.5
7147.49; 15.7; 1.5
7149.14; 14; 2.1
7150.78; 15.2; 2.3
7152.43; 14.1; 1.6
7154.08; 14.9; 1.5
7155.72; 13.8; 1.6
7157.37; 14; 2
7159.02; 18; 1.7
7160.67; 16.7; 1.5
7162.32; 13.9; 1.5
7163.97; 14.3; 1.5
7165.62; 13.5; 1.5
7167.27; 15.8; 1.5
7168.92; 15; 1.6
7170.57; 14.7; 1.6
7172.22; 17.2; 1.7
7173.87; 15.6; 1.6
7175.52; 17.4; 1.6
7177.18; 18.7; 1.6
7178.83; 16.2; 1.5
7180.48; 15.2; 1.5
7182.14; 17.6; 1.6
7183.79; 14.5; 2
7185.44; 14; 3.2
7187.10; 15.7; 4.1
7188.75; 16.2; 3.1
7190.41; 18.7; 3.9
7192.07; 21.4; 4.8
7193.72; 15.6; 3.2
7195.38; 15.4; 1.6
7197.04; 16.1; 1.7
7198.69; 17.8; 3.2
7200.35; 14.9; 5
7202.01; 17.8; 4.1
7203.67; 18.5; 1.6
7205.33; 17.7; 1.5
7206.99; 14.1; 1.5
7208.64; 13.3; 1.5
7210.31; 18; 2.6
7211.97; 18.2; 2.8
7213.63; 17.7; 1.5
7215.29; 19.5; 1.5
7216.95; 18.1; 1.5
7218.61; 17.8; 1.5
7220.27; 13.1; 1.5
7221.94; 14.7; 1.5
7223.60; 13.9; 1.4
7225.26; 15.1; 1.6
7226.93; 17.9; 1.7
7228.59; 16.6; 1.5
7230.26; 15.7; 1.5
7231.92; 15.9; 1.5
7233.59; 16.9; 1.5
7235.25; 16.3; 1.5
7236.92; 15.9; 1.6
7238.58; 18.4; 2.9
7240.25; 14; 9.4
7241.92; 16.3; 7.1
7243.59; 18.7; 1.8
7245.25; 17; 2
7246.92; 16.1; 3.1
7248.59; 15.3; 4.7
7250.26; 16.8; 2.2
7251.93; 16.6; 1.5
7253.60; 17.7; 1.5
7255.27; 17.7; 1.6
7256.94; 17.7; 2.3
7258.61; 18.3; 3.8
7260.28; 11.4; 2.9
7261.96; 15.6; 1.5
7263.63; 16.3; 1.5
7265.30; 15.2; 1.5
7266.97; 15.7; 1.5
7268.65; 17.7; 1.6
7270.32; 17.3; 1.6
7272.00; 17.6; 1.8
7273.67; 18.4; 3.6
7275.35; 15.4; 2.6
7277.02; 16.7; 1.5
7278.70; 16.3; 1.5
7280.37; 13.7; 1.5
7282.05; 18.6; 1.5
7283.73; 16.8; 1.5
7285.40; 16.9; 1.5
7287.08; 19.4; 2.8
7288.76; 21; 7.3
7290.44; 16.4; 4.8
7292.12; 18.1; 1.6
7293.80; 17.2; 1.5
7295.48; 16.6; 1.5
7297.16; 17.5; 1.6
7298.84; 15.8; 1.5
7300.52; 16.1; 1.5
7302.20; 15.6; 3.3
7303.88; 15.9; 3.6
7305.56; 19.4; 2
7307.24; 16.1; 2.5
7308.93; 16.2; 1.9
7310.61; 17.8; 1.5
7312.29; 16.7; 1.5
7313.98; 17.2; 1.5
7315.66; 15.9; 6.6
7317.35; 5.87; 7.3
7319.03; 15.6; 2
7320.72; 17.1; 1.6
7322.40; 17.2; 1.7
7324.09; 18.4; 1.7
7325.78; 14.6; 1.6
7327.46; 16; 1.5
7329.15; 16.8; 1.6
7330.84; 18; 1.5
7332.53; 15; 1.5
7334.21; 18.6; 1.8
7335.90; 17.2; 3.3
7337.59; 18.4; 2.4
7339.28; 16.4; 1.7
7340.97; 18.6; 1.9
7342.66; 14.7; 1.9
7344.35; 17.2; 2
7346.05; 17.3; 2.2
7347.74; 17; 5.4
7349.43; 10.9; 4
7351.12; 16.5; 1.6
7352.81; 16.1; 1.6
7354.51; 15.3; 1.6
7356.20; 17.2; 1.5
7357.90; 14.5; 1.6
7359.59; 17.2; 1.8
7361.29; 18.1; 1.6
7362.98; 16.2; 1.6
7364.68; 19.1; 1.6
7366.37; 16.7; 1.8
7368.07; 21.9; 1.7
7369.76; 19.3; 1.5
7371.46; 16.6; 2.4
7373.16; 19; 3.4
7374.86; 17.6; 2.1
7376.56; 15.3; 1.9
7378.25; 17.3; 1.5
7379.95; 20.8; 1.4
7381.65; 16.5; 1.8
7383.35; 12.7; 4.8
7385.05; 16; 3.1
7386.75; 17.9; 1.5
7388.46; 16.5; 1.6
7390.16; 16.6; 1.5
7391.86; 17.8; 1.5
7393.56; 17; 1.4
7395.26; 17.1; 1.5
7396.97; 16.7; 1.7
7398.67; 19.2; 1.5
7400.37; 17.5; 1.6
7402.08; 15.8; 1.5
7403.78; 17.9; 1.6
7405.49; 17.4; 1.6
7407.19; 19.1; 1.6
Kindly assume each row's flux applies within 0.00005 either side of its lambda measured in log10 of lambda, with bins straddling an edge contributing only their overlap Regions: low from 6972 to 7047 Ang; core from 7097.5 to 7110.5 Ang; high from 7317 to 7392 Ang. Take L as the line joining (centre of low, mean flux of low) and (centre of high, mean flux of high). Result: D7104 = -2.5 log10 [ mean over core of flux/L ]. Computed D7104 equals 0.081 mag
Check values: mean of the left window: 17.3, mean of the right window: 16.7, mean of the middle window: 15.9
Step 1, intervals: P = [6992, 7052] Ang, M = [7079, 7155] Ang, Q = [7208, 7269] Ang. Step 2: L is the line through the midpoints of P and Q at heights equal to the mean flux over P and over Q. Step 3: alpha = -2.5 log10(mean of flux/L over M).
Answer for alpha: 0.07 mag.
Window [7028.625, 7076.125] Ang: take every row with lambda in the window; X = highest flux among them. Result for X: 20.9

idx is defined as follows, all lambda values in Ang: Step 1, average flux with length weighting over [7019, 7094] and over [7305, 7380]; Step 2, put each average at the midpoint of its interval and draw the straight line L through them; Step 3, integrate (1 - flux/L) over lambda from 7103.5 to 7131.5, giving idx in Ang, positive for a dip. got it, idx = 1.15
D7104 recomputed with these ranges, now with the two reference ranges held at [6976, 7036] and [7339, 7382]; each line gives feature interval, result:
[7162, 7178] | 0.10 mag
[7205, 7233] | 0.05 mag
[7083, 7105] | 0.06 mag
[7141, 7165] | 0.14 mag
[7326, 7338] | 0.01 mag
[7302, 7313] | 0.01 mag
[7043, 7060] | -0.04 mag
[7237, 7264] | 0.04 mag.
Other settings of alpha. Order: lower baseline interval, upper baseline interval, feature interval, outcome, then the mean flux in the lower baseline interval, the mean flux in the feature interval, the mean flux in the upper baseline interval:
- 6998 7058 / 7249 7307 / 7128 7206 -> 0.085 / 17.4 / 15.8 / 16.8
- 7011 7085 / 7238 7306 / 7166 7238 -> 0.040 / 17.6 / 16.4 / 16.8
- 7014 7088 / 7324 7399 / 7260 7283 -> 0.057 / 17.6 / 16.2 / 16.9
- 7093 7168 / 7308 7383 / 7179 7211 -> -0.031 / 15.7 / 16.4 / 16.7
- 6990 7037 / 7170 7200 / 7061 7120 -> 0.013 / 17.4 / 16.8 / 16.5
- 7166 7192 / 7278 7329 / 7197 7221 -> -0.036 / 16.3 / 16.9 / 16.5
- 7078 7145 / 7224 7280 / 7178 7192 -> 0.002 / 16.2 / 16.3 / 16.5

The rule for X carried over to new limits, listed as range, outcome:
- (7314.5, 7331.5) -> 18.4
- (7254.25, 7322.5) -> 21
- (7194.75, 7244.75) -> 19.5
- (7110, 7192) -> 21.7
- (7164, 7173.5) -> 17.2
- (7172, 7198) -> 21.4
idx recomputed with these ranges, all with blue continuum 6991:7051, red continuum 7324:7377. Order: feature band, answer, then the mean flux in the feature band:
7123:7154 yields 3.4 Ang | 15.4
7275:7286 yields 0.4 Ang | 16.4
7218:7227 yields 1.1 Ang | 15.1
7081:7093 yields 0.4 Ang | 16.9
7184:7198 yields 0.6 Ang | 16.6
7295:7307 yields 0.2 Ang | 16.7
